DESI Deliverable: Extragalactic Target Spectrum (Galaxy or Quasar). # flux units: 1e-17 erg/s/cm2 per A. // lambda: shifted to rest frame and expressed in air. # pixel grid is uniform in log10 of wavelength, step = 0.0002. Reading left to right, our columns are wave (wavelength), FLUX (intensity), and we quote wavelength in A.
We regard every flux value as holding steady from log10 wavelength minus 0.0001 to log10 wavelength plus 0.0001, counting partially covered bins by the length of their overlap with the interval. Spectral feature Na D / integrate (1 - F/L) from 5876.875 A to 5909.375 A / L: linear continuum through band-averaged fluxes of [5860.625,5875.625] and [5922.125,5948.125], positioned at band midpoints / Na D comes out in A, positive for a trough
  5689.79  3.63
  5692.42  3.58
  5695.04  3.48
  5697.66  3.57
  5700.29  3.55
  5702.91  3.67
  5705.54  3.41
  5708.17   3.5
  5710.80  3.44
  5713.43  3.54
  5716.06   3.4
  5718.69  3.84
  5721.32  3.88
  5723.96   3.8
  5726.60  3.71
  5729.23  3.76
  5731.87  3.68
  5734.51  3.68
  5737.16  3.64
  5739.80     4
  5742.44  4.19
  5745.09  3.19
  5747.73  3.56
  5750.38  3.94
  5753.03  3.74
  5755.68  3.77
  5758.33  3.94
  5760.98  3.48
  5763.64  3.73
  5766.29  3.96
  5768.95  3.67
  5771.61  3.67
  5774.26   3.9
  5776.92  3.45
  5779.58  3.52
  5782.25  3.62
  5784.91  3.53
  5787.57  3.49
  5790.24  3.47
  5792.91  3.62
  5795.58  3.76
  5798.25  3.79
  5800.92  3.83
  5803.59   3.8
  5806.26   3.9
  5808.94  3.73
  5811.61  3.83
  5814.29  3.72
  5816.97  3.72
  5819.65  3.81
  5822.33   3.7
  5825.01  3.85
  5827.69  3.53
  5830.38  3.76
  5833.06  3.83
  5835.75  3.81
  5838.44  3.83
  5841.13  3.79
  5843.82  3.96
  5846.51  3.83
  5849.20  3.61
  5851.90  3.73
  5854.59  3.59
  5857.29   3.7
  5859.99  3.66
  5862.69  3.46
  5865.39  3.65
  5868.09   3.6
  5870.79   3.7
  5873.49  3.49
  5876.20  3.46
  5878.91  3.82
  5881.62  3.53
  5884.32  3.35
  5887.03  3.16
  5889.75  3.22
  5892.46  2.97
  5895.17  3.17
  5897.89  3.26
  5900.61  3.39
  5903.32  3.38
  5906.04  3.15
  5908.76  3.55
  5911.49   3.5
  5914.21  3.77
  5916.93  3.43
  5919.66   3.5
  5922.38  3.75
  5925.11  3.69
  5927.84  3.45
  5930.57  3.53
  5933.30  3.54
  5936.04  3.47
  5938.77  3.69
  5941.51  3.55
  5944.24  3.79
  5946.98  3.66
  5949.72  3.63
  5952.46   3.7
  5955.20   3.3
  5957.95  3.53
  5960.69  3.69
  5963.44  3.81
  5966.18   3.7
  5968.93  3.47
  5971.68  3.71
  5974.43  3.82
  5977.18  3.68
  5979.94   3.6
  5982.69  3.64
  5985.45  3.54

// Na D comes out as 2.4 A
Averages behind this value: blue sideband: 3.58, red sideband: 3.61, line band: 3.33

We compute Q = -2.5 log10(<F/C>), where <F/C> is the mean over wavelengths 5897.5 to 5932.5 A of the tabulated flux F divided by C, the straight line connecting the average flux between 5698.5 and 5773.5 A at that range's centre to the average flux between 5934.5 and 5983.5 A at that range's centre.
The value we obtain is 0.046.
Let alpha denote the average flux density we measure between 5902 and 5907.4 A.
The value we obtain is 3.26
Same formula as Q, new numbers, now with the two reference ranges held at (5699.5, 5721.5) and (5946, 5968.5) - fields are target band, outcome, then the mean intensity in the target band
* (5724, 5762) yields -0.05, 3.74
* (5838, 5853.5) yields -0.06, 3.79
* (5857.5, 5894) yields 0.04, 3.47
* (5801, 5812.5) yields -0.07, 3.82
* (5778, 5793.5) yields 0.01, 3.54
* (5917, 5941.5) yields 0.01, 3.57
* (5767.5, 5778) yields -0.03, 3.68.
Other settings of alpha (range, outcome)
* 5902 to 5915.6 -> 3.47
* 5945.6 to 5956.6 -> 3.57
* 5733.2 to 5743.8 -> 3.87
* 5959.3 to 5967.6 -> 3.73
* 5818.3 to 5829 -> 3.72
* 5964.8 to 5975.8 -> 3.68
